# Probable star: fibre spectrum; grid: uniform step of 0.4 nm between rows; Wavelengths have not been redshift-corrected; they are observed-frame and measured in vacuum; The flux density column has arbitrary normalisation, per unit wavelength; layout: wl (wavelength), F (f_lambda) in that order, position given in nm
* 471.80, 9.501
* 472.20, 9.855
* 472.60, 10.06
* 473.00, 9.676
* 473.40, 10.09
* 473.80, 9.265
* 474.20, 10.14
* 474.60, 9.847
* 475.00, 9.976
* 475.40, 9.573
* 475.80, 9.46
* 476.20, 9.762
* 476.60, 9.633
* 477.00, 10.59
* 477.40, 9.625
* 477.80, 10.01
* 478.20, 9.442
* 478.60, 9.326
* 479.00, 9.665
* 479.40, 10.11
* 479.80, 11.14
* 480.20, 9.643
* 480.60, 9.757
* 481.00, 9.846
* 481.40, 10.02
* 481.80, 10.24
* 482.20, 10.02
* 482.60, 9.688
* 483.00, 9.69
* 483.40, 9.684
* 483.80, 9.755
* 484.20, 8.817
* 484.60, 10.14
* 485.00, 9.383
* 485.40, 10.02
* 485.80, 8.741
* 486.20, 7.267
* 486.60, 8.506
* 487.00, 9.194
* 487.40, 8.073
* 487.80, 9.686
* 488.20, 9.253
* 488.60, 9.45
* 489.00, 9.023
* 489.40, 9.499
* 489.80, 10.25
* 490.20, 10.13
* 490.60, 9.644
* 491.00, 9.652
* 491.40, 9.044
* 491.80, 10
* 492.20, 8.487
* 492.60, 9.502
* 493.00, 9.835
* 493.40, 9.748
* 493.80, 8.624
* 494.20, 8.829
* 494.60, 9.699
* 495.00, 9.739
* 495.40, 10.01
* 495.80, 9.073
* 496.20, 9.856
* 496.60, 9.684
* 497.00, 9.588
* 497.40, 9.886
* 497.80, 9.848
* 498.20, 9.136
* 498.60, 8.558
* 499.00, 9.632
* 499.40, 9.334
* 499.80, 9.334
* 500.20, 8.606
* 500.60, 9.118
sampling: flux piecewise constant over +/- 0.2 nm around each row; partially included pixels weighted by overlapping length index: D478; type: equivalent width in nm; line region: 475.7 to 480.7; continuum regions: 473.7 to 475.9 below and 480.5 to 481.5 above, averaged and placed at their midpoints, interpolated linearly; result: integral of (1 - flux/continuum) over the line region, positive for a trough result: -0.03 nm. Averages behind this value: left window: 9.74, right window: 9.87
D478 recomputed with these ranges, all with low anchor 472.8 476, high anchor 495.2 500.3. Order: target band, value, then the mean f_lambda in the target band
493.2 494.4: 0.054 nm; 9.07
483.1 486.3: 0.105 nm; 9.3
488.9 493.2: -0.014 nm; 9.56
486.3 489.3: 0.185 nm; 8.98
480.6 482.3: -0.060 nm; 10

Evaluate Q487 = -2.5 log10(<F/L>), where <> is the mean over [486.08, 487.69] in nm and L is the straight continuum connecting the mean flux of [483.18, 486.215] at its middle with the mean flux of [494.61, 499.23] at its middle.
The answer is 0.12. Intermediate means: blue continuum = 9.35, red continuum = 9.55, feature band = 8.39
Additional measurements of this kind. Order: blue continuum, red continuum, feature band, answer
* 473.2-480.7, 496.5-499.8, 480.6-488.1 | 0.04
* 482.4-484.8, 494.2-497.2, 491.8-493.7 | 0.02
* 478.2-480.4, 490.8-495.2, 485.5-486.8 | 0.16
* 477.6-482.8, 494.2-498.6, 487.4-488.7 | 0.06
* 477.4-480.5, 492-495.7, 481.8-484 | -0.01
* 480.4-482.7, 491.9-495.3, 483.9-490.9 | 0.05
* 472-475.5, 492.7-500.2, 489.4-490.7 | -0.04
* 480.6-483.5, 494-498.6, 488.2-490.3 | 0.01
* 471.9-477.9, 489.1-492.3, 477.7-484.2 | -0.01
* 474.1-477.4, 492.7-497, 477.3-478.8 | 0.02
